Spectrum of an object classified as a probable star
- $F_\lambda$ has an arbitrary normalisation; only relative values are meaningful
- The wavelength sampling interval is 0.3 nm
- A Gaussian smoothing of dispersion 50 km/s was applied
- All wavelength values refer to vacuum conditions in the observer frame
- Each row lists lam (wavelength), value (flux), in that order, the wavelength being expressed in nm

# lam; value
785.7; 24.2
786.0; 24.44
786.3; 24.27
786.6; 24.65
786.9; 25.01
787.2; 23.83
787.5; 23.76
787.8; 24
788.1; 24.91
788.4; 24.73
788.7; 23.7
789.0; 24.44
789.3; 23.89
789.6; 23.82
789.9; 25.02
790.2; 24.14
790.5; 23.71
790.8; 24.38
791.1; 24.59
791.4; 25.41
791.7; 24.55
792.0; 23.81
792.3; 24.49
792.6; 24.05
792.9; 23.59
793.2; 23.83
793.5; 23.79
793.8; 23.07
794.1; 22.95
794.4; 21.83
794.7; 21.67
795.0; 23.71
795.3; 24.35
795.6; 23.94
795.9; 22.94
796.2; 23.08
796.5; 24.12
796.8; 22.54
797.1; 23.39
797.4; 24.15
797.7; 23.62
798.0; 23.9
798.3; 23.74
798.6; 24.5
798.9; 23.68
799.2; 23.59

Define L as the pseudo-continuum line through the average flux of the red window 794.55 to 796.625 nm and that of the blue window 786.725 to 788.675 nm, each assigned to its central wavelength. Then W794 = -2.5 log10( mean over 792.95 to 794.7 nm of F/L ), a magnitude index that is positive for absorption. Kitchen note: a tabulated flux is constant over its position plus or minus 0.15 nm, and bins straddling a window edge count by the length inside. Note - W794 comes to 0.03 mag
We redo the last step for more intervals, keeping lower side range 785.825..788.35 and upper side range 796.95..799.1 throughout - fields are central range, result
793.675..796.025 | 0.043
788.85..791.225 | -0.001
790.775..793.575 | -0.006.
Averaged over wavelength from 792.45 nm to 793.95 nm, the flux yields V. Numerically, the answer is 23.7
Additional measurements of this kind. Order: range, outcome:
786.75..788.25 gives 24.3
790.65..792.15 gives 24.5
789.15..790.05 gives 24.2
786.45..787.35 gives 24.5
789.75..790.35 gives 24.6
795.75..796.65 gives 23.4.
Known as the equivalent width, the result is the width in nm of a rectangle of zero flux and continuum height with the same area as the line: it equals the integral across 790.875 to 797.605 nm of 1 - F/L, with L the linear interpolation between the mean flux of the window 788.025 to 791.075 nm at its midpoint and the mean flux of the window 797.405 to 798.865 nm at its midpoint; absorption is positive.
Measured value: 0.127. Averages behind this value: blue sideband 24.3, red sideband 23.9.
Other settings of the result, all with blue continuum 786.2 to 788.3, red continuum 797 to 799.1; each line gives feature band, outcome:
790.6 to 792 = -0.02 nm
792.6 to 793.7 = 0.02 nm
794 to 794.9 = 0.07 nm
